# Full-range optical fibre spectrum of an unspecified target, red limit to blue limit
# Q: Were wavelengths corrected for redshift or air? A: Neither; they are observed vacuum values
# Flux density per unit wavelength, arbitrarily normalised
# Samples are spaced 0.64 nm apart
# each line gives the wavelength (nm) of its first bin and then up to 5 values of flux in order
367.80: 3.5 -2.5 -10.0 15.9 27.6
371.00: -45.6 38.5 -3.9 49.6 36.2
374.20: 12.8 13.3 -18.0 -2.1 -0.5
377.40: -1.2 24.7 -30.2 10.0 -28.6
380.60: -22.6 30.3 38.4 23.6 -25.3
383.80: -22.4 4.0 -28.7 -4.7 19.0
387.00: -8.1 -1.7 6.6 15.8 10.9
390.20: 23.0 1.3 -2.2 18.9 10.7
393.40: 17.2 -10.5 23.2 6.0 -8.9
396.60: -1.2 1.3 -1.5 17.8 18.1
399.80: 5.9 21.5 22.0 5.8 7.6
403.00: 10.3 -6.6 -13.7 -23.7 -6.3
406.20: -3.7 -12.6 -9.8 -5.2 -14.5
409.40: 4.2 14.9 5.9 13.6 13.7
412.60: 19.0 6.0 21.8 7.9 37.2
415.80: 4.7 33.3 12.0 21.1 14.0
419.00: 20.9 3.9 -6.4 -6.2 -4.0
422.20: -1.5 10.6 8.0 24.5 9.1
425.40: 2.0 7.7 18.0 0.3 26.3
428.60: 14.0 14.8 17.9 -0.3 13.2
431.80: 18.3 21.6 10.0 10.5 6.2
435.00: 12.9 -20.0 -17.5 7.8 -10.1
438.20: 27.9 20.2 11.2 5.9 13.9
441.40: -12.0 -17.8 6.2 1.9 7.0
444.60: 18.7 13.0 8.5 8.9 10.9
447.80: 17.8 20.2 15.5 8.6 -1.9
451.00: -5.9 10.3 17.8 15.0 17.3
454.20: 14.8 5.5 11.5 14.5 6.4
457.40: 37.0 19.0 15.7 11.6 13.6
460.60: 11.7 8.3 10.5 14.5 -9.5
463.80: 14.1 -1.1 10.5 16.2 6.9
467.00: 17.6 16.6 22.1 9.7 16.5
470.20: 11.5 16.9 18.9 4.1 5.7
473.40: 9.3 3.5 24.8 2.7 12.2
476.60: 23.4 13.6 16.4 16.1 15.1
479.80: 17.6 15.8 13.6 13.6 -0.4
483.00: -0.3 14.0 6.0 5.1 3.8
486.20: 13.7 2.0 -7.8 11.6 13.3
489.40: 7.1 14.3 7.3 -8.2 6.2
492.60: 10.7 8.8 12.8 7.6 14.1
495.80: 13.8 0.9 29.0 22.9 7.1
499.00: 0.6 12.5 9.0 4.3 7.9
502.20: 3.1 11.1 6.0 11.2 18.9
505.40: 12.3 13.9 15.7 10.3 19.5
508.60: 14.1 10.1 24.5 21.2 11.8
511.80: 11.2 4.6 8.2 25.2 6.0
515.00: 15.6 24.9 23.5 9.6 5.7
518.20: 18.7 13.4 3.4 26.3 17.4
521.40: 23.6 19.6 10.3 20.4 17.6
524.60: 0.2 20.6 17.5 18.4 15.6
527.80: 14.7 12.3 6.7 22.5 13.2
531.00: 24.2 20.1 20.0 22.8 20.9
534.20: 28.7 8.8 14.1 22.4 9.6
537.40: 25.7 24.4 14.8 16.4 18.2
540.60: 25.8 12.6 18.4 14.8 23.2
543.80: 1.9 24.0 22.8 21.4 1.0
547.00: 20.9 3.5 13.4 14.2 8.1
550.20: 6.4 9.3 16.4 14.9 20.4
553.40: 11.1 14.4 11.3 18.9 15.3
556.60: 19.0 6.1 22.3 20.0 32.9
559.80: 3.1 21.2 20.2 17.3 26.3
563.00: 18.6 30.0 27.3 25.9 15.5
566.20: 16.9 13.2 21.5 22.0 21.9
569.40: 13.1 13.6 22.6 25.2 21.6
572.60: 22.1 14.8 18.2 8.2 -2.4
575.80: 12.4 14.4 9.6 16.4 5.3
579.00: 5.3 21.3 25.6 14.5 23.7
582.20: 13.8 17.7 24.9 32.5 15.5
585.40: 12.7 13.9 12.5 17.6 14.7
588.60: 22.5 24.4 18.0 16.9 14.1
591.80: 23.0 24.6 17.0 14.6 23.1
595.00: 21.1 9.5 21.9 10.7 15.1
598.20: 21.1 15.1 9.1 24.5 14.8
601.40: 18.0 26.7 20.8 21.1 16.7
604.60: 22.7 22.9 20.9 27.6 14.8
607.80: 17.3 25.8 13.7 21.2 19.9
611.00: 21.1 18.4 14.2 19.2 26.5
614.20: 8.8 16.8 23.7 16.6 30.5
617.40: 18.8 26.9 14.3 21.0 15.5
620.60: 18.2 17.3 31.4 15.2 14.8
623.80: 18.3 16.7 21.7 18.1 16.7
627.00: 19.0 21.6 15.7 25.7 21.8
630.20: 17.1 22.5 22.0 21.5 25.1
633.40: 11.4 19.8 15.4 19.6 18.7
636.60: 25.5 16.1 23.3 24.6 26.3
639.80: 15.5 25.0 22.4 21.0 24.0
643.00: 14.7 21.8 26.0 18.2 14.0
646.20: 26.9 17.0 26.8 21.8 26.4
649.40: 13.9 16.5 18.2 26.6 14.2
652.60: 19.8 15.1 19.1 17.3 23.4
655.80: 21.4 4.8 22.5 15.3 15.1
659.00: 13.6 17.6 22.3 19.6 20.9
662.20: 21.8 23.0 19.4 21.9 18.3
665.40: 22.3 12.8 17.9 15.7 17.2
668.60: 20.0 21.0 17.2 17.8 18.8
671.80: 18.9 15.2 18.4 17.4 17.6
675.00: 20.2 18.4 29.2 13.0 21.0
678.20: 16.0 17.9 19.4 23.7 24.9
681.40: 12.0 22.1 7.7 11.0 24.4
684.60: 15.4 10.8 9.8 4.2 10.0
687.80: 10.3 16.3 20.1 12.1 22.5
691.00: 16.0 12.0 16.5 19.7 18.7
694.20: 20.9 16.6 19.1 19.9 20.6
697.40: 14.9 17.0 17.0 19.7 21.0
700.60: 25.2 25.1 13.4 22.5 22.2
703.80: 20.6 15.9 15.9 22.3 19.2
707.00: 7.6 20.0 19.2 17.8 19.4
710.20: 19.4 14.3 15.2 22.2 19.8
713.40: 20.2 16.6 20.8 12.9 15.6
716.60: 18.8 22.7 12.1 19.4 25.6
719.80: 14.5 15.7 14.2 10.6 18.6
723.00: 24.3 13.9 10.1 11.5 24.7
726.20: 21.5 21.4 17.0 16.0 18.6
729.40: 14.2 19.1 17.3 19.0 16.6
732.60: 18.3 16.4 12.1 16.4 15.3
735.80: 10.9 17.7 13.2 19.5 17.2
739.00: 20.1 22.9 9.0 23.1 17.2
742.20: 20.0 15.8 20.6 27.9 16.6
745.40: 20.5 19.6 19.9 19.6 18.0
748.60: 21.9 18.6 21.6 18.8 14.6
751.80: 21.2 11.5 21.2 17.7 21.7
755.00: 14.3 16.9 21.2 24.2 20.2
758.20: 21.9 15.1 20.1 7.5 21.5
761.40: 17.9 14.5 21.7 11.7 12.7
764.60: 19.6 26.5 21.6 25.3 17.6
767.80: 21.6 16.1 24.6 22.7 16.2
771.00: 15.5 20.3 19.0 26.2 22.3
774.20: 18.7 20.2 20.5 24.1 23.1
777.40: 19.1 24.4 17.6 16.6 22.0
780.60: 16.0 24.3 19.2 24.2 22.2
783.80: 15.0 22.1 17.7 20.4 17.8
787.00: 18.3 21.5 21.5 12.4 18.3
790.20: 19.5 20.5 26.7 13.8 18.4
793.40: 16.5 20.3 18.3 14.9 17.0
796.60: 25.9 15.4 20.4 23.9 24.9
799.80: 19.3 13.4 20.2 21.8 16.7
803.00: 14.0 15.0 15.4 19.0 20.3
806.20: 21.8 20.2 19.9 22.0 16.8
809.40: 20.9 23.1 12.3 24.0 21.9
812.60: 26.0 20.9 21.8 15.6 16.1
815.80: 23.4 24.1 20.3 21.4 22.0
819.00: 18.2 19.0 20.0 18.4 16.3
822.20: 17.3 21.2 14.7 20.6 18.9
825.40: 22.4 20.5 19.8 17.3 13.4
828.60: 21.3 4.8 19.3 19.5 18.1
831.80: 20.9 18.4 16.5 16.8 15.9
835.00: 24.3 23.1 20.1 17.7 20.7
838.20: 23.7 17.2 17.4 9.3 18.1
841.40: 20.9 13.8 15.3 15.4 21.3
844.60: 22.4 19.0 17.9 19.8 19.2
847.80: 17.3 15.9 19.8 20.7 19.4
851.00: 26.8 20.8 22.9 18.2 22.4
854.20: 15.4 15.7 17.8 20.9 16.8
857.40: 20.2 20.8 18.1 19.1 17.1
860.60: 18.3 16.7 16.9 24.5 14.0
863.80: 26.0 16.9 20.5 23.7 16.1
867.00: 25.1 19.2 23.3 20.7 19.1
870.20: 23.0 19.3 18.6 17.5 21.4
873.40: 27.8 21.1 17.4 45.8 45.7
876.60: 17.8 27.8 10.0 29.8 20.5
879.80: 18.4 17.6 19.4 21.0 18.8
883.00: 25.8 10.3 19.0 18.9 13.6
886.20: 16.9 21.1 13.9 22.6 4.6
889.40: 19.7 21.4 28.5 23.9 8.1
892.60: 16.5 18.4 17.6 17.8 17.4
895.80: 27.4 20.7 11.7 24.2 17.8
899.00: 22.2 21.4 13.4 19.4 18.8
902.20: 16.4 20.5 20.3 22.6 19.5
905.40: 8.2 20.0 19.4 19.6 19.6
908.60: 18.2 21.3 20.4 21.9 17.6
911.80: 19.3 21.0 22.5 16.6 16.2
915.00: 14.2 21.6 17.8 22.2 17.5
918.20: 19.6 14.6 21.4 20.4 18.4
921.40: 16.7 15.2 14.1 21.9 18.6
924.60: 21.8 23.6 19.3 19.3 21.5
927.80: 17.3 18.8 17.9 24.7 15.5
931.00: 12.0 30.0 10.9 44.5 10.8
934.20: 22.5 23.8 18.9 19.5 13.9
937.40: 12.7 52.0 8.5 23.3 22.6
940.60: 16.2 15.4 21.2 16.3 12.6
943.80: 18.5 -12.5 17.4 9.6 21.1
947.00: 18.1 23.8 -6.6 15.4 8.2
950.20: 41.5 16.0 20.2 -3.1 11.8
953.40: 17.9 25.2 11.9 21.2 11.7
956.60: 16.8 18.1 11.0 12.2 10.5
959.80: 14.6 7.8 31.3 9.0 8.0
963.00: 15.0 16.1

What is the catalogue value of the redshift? 0.334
